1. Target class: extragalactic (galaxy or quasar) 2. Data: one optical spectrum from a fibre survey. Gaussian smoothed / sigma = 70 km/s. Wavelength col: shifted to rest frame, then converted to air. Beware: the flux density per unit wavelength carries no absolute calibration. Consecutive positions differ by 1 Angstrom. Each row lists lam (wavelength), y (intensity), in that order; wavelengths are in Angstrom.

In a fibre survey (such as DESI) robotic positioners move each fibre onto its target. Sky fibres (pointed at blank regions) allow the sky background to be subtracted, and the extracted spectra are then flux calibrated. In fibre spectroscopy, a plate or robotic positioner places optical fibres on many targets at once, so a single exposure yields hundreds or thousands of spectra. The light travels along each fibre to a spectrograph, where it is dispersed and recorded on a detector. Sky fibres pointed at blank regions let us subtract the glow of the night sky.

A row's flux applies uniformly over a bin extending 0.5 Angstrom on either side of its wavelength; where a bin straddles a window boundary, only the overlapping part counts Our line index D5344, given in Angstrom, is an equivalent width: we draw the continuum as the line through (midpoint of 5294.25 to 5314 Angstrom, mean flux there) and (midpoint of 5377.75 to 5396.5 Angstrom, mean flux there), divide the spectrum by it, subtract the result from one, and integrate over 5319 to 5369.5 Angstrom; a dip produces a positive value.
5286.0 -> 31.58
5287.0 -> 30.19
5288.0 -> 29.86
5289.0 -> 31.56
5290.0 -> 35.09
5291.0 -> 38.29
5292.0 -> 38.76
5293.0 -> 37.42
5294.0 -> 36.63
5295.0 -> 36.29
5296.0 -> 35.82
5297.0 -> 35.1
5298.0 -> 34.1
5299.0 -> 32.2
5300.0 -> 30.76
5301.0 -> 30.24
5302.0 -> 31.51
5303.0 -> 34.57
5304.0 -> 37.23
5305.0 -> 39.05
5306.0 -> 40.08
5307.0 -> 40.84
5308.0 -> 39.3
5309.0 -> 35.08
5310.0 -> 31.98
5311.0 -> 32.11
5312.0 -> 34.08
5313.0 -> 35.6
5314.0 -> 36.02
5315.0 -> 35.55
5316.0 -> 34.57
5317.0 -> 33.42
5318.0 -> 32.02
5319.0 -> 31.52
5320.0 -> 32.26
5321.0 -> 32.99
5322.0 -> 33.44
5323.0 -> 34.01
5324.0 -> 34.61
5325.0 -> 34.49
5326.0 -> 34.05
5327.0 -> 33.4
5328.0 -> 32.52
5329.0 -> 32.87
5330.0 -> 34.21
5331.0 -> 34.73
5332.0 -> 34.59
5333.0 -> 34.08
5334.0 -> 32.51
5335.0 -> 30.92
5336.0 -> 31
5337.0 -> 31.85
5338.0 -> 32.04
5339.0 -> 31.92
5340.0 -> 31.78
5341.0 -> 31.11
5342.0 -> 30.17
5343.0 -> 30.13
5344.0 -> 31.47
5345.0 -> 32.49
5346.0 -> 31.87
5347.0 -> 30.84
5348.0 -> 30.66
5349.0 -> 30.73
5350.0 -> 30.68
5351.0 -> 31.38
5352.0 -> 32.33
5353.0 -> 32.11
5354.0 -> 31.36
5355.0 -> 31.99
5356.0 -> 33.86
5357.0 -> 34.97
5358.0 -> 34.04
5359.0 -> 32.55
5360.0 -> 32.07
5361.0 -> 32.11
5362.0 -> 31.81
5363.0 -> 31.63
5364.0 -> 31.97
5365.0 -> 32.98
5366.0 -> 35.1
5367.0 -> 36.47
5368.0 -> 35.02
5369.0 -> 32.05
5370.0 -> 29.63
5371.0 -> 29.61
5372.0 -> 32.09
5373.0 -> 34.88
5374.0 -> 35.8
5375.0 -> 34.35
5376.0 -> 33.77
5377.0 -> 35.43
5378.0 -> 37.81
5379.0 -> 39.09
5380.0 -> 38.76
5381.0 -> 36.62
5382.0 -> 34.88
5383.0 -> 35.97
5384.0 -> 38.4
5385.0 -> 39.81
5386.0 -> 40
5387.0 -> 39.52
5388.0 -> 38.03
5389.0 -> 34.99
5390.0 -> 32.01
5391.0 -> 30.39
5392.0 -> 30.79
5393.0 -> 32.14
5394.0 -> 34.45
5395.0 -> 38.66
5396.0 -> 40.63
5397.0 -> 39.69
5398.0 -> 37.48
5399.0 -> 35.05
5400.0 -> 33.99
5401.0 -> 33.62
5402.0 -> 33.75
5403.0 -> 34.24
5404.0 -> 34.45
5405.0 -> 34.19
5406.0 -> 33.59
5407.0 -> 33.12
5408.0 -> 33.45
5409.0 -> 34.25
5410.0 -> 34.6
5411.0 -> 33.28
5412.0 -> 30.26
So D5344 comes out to 4.5 Angstrom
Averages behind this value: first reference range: 35.1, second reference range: 36.5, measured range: 32.6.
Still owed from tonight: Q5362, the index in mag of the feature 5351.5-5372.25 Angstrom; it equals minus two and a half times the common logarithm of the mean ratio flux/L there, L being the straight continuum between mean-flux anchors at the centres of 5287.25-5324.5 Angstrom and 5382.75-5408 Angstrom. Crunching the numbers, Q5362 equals 0.08 mag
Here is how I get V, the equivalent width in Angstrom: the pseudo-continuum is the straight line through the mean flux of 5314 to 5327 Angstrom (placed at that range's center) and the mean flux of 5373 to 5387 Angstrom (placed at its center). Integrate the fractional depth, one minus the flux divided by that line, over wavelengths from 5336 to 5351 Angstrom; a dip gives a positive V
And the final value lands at 1.6 Angstrom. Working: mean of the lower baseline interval 33.7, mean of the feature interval 31.3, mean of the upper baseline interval 37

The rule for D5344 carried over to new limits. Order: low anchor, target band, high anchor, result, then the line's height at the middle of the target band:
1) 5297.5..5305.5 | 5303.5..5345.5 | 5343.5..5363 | -0.98 Angstrom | 33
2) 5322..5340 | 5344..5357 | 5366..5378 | 0.64 Angstrom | 33.4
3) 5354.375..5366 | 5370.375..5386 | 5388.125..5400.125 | -0.84 Angstrom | 34.1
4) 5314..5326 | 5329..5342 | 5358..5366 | 0.29 Angstrom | 33.2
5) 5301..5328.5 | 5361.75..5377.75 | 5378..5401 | 1.13 Angstrom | 35.9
